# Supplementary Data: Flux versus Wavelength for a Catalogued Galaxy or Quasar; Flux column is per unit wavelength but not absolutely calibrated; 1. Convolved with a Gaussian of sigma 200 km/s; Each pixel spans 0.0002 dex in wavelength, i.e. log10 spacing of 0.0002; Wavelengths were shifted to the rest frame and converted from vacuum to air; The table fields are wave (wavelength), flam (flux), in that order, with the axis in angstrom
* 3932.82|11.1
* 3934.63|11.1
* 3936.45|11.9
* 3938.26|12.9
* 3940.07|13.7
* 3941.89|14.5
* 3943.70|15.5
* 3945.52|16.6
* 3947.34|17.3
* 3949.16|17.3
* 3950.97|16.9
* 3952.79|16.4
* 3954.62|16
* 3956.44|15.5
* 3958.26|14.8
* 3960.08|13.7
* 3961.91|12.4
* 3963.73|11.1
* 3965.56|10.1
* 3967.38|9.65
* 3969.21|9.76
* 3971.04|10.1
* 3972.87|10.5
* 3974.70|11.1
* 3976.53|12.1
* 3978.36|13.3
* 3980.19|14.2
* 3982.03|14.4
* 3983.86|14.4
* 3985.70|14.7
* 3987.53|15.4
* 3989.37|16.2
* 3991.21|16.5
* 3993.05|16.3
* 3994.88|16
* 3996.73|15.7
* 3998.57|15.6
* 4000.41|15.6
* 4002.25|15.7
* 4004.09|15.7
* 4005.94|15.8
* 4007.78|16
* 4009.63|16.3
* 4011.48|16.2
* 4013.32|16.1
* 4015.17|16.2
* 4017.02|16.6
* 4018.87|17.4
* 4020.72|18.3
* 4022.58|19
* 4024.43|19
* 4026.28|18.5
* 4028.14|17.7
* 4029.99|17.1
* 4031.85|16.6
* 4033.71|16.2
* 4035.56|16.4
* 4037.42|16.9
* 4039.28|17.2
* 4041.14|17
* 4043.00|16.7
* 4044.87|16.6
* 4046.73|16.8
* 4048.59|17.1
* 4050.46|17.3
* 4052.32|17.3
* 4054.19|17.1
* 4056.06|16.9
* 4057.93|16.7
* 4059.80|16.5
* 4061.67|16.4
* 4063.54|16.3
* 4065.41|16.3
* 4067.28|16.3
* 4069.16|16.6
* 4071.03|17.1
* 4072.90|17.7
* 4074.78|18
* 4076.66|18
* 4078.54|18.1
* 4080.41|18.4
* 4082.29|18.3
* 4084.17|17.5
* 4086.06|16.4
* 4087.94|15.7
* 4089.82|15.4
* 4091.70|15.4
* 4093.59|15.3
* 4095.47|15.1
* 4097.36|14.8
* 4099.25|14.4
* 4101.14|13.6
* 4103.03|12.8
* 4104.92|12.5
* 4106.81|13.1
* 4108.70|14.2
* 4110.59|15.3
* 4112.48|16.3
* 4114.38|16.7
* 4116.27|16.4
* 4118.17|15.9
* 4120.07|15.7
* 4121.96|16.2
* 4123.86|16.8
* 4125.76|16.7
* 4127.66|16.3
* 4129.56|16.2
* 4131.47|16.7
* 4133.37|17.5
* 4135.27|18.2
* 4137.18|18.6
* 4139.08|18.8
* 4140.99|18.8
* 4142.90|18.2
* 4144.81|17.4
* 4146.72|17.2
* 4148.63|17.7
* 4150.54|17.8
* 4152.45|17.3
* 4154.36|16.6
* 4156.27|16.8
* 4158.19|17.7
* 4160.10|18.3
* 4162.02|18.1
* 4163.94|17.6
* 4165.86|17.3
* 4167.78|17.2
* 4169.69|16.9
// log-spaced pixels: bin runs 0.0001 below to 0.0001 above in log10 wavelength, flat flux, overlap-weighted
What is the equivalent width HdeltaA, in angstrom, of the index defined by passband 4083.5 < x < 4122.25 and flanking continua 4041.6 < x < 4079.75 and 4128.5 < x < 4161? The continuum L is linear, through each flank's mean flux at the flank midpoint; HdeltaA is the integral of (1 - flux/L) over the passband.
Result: 4.9 angstrom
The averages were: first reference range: 17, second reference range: 17.6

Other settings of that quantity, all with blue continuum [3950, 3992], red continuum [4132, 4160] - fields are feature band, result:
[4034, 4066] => -2.91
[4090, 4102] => 1.24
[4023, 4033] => -2.00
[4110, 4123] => 0.71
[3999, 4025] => -3.95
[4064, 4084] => -1.83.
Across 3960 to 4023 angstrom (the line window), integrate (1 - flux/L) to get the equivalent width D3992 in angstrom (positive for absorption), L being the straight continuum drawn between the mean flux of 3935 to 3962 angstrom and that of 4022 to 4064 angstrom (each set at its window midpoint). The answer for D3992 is 6.0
